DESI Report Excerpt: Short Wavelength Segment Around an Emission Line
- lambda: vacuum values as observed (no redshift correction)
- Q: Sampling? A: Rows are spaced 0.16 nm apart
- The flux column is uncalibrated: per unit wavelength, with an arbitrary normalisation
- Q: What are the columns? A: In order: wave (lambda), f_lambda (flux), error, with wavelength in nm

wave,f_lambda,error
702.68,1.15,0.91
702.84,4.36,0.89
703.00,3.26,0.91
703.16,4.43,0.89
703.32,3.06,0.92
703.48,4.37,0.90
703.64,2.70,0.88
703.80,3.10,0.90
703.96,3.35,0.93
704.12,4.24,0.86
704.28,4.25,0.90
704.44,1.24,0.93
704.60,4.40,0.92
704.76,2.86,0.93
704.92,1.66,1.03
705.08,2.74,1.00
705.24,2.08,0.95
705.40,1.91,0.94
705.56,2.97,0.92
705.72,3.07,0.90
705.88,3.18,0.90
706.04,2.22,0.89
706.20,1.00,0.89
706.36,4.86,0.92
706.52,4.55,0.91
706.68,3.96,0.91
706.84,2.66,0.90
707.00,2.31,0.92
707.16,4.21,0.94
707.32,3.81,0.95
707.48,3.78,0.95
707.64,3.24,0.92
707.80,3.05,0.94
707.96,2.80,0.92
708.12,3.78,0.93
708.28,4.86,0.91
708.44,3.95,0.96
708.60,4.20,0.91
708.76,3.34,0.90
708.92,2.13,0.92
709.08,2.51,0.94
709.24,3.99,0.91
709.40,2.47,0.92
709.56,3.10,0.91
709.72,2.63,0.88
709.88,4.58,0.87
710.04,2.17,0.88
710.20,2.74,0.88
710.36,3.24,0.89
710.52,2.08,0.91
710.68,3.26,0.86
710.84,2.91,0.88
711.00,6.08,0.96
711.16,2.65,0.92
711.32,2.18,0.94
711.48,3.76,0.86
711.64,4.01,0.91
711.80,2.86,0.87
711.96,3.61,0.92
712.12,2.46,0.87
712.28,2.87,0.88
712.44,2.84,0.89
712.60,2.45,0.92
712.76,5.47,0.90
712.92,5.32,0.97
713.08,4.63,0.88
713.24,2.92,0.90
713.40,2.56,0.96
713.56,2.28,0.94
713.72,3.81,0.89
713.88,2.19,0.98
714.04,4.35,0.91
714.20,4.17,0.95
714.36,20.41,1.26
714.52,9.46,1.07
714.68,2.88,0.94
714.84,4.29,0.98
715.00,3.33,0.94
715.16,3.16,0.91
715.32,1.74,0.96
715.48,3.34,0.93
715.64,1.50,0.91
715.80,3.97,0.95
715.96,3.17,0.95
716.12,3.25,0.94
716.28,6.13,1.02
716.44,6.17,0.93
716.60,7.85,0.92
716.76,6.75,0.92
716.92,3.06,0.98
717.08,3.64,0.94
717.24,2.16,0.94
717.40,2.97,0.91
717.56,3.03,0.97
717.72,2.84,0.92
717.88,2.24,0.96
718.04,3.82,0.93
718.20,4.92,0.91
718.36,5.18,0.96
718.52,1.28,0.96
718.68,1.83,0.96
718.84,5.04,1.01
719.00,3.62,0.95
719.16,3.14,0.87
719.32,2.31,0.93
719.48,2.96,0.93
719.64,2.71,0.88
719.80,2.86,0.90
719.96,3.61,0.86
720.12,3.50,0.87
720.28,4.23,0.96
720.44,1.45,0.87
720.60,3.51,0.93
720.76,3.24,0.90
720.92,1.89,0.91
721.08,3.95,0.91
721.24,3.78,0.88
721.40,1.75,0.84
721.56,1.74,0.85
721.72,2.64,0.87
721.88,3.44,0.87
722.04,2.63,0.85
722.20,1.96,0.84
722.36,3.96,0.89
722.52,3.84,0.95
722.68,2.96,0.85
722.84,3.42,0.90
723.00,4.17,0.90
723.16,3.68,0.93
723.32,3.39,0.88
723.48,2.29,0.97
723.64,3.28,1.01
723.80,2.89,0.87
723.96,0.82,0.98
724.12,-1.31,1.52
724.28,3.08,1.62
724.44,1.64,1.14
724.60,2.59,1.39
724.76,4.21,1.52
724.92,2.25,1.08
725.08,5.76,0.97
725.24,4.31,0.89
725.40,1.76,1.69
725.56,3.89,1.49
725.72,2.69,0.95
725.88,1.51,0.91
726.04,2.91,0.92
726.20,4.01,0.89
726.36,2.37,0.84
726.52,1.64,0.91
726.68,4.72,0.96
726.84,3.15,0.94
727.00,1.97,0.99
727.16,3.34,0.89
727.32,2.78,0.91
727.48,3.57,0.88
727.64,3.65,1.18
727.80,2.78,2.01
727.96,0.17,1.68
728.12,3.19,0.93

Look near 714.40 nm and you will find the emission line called H-alpha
